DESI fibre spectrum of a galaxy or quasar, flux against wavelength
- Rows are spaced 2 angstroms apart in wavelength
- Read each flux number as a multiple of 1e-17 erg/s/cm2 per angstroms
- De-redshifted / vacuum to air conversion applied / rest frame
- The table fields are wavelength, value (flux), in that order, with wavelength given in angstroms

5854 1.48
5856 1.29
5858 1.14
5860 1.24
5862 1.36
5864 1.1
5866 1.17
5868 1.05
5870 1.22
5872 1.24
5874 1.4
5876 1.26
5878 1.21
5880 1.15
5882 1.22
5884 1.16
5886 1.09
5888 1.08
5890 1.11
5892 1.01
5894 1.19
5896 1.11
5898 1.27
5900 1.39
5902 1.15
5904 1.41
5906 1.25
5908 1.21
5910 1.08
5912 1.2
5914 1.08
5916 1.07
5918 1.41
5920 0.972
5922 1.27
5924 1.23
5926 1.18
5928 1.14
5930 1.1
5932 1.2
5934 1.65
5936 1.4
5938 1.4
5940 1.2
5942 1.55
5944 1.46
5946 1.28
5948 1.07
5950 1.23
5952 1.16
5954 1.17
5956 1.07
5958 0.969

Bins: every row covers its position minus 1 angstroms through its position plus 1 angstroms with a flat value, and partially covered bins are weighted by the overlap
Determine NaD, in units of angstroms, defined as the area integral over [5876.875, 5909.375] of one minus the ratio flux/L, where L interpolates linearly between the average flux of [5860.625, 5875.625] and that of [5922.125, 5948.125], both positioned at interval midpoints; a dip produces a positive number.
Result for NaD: 1.7 angstroms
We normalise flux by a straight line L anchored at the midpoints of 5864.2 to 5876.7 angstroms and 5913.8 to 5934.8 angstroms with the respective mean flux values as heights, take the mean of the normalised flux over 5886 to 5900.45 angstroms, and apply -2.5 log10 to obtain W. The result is 0.056 mag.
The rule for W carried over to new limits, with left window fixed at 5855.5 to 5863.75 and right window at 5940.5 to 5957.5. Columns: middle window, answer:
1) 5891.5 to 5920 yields 0.04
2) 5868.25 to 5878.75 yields -0.01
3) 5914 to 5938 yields 0.00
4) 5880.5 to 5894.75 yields 0.11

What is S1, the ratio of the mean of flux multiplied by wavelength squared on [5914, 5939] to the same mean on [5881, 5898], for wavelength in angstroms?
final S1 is 1.12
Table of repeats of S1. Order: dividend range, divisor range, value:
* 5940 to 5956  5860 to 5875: 1.06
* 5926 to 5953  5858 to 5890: 1.11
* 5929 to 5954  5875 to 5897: 1.16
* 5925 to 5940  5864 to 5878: 1.08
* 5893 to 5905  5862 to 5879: 1.04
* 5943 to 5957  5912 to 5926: 1.04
